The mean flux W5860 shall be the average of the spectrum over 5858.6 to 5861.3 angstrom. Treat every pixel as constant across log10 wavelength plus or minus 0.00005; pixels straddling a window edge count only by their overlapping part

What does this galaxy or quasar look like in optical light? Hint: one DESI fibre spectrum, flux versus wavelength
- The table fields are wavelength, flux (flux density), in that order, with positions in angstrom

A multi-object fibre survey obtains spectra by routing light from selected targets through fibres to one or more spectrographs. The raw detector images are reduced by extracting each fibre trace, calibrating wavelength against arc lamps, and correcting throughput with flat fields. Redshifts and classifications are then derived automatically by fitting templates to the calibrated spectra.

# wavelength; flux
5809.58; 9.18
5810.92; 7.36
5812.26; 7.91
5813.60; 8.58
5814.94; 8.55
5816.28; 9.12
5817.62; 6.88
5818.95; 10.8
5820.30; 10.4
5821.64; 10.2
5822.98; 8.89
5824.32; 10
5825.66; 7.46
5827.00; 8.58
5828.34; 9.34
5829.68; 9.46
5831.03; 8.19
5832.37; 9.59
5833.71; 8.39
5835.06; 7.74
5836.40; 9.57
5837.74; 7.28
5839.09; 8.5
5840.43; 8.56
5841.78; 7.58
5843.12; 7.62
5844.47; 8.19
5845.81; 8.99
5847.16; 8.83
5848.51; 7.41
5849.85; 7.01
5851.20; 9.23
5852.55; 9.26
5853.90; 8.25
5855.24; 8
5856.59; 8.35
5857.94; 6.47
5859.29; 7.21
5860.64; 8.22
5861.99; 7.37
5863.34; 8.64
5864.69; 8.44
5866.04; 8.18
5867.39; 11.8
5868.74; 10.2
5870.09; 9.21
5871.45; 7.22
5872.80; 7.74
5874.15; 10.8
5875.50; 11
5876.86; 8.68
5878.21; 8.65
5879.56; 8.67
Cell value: 7.7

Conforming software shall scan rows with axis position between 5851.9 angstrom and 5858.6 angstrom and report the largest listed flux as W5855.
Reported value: 9.26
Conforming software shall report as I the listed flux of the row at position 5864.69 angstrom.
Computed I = 8.44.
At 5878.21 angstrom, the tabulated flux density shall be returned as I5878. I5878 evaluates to 8.65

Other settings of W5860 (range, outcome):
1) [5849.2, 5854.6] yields 8.44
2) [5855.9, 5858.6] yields 7.41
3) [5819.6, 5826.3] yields 9.39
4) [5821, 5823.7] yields 9.55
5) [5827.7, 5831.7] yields 8.99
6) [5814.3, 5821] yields 9.16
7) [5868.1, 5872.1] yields 8.86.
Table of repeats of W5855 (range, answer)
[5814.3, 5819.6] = 10.8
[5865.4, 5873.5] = 11.8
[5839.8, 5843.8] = 8.56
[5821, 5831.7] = 10.2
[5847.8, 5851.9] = 9.23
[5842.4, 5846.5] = 8.99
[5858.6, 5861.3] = 8.22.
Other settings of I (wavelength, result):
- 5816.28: 9.12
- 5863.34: 8.64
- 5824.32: 10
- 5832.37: 9.59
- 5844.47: 8.19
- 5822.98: 8.89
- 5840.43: 8.56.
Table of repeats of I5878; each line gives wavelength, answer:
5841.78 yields 7.58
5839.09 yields 8.5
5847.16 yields 8.83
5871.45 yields 7.22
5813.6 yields 8.58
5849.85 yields 7.01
